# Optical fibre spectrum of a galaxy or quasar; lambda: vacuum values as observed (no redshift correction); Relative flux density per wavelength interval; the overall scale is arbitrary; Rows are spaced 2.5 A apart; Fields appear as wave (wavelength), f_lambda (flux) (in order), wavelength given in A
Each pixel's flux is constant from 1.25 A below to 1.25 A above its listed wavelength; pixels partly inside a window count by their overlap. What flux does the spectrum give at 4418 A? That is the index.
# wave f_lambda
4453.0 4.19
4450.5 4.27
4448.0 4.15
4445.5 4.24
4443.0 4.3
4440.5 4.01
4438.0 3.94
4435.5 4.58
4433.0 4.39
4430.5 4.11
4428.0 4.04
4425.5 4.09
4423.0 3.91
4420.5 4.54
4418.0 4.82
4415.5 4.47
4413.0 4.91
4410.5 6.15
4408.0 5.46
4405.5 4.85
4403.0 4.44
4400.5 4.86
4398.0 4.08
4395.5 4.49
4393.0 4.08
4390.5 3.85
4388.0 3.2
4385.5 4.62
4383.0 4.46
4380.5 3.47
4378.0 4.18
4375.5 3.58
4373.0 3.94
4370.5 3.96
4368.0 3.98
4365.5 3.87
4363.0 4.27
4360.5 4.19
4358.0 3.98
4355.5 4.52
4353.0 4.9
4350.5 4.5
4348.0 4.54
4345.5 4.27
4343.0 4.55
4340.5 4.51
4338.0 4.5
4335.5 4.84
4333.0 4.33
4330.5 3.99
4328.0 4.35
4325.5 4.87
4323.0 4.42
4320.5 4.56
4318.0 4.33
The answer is 4.82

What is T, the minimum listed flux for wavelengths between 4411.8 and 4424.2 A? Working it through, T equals 3.91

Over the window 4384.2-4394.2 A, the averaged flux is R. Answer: 3.94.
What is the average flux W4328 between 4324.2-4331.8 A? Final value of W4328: 4.4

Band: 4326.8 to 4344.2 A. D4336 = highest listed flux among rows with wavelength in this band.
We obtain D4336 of 4.84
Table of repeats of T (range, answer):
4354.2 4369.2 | 3.87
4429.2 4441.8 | 3.94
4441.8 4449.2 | 4.15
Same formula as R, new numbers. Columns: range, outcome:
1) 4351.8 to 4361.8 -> 4.39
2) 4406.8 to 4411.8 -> 5.8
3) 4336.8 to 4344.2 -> 4.52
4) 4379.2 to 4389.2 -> 3.94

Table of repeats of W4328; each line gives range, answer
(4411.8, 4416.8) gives 4.69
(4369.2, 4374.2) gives 3.95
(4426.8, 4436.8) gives 4.28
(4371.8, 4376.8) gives 3.76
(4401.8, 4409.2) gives 4.92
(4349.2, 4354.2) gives 4.7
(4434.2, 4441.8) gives 4.18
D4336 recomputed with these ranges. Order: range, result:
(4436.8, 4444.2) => 4.3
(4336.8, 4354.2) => 4.9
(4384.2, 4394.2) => 4.62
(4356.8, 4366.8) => 4.27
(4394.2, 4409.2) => 5.46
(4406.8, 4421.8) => 6.15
